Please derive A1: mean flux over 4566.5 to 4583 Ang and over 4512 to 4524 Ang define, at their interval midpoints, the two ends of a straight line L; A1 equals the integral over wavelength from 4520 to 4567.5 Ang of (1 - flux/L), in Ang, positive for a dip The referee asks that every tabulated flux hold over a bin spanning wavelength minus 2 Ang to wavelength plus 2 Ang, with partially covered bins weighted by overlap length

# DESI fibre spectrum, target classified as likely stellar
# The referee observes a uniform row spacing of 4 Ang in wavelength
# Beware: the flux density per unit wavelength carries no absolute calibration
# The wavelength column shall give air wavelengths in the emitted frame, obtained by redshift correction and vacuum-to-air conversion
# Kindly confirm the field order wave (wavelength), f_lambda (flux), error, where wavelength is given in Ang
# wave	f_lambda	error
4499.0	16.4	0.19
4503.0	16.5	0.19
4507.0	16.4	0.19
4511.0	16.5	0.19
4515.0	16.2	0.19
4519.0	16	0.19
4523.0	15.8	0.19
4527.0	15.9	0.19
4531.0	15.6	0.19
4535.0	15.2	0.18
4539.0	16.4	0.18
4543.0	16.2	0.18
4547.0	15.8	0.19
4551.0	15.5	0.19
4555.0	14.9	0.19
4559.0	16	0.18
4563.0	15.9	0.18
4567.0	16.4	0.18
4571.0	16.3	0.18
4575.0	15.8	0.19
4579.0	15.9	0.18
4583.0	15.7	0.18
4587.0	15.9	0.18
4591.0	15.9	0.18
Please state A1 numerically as 0.76 Ang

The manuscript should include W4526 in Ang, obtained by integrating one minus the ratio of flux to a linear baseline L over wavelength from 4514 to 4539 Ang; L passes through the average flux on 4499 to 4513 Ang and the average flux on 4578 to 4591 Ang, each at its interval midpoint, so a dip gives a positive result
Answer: 0.7 Ang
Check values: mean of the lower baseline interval 16.5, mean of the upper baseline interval 15.8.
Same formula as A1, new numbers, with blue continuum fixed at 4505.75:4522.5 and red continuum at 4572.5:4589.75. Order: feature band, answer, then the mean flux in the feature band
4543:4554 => 0.2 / 15.7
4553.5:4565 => 0.2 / 15.6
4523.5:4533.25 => 0.2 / 15.7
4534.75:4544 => 0.0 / 16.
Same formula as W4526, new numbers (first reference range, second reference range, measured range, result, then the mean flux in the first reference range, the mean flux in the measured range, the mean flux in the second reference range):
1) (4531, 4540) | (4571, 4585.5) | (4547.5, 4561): 0.2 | 15.7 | 15.5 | 15.9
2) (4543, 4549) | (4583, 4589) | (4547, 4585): 0.1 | 15.9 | 15.8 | 15.8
